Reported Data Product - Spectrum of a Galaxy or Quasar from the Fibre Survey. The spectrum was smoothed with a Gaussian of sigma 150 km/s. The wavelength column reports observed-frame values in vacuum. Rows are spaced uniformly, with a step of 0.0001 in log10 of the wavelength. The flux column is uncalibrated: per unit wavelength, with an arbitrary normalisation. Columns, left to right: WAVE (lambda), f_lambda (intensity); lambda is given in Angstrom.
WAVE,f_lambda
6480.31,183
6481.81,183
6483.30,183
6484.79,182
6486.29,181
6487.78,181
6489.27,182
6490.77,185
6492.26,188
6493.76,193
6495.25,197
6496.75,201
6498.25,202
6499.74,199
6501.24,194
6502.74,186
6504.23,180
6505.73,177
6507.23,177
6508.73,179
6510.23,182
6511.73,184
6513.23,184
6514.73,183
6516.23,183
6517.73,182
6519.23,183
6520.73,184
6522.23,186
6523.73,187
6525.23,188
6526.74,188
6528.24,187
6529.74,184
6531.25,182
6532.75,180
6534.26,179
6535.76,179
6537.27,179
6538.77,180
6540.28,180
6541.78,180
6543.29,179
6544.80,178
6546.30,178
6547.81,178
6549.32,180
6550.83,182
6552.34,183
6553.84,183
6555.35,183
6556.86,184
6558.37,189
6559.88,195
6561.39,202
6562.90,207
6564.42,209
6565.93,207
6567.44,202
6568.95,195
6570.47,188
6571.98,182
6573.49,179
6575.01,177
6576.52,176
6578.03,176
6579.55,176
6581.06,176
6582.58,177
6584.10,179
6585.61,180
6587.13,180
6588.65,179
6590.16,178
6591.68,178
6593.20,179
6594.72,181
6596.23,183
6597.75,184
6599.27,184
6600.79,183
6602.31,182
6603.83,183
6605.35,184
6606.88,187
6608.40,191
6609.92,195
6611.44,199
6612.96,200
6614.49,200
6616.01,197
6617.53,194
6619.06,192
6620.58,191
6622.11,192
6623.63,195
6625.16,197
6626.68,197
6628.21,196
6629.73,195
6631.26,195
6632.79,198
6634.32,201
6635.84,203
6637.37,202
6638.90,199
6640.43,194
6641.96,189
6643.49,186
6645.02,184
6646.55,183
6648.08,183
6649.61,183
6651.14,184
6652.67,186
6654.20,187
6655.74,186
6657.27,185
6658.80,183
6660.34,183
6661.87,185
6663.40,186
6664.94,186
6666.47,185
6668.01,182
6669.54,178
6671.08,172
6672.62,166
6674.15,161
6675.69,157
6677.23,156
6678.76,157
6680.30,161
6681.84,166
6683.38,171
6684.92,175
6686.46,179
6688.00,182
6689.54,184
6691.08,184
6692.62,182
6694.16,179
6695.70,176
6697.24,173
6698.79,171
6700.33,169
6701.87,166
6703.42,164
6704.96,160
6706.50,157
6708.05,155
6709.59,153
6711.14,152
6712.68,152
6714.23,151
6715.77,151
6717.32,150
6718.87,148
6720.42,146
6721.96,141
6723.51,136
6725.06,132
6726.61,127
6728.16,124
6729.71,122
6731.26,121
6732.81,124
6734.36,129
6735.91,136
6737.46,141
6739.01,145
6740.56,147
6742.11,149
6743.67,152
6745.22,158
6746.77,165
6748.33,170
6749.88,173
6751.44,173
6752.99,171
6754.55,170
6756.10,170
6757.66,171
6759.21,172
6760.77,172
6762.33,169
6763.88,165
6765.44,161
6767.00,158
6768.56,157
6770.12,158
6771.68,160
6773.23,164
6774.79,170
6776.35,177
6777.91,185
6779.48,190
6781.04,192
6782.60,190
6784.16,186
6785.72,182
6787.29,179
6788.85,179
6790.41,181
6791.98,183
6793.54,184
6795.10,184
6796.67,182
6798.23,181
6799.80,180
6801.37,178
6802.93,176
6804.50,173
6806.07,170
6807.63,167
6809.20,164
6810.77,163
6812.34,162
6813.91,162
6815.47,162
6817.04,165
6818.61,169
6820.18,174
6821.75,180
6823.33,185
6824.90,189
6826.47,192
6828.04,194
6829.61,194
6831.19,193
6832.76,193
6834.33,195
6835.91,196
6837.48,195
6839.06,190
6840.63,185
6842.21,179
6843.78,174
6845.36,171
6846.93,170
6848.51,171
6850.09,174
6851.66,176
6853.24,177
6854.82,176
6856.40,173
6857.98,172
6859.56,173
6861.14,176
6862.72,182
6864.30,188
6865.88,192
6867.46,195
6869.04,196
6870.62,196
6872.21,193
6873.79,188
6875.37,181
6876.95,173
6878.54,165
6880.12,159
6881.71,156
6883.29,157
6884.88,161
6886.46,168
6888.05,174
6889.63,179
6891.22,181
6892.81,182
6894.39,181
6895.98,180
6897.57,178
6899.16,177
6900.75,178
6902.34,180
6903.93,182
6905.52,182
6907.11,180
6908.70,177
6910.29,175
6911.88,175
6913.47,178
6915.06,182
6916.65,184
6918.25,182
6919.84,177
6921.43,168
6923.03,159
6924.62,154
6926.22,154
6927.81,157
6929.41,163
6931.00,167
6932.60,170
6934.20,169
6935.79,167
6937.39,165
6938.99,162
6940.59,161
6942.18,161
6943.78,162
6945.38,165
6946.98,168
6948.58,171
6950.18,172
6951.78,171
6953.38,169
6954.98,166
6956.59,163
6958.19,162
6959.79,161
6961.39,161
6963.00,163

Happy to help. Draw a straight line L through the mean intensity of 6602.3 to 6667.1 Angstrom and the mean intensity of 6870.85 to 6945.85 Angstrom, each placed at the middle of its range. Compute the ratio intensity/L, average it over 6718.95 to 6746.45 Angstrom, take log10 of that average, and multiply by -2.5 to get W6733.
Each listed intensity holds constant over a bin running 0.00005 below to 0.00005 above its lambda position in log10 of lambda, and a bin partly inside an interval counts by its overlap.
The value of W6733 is 0.314 mag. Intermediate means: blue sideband 191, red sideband 172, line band 138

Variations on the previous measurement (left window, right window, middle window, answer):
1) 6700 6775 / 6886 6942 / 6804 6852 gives -0.10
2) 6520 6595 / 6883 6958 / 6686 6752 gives 0.16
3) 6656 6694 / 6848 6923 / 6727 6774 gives 0.14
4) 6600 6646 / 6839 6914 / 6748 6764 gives 0.09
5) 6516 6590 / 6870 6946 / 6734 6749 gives 0.19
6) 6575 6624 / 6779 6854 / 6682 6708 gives 0.06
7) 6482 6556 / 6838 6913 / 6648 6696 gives 0.03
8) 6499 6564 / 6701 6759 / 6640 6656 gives -0.13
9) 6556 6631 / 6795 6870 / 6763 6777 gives 0.12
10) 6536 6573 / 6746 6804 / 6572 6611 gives 0.02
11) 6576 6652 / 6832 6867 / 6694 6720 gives 0.16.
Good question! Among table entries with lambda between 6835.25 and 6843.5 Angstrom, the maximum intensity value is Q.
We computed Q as 196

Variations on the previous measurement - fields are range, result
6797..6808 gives 181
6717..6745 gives 152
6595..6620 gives 200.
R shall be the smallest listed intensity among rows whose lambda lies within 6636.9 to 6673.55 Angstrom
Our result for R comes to 166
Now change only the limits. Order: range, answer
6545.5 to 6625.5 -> 176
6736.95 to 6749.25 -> 141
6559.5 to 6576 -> 177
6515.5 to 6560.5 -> 178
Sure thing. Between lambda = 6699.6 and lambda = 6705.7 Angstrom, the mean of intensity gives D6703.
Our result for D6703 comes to 165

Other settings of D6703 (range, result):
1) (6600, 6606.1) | 183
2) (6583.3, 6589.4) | 179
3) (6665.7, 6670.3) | 182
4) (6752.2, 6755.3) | 171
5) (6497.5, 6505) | 192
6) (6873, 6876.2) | 185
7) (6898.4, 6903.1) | 178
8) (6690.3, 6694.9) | 182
